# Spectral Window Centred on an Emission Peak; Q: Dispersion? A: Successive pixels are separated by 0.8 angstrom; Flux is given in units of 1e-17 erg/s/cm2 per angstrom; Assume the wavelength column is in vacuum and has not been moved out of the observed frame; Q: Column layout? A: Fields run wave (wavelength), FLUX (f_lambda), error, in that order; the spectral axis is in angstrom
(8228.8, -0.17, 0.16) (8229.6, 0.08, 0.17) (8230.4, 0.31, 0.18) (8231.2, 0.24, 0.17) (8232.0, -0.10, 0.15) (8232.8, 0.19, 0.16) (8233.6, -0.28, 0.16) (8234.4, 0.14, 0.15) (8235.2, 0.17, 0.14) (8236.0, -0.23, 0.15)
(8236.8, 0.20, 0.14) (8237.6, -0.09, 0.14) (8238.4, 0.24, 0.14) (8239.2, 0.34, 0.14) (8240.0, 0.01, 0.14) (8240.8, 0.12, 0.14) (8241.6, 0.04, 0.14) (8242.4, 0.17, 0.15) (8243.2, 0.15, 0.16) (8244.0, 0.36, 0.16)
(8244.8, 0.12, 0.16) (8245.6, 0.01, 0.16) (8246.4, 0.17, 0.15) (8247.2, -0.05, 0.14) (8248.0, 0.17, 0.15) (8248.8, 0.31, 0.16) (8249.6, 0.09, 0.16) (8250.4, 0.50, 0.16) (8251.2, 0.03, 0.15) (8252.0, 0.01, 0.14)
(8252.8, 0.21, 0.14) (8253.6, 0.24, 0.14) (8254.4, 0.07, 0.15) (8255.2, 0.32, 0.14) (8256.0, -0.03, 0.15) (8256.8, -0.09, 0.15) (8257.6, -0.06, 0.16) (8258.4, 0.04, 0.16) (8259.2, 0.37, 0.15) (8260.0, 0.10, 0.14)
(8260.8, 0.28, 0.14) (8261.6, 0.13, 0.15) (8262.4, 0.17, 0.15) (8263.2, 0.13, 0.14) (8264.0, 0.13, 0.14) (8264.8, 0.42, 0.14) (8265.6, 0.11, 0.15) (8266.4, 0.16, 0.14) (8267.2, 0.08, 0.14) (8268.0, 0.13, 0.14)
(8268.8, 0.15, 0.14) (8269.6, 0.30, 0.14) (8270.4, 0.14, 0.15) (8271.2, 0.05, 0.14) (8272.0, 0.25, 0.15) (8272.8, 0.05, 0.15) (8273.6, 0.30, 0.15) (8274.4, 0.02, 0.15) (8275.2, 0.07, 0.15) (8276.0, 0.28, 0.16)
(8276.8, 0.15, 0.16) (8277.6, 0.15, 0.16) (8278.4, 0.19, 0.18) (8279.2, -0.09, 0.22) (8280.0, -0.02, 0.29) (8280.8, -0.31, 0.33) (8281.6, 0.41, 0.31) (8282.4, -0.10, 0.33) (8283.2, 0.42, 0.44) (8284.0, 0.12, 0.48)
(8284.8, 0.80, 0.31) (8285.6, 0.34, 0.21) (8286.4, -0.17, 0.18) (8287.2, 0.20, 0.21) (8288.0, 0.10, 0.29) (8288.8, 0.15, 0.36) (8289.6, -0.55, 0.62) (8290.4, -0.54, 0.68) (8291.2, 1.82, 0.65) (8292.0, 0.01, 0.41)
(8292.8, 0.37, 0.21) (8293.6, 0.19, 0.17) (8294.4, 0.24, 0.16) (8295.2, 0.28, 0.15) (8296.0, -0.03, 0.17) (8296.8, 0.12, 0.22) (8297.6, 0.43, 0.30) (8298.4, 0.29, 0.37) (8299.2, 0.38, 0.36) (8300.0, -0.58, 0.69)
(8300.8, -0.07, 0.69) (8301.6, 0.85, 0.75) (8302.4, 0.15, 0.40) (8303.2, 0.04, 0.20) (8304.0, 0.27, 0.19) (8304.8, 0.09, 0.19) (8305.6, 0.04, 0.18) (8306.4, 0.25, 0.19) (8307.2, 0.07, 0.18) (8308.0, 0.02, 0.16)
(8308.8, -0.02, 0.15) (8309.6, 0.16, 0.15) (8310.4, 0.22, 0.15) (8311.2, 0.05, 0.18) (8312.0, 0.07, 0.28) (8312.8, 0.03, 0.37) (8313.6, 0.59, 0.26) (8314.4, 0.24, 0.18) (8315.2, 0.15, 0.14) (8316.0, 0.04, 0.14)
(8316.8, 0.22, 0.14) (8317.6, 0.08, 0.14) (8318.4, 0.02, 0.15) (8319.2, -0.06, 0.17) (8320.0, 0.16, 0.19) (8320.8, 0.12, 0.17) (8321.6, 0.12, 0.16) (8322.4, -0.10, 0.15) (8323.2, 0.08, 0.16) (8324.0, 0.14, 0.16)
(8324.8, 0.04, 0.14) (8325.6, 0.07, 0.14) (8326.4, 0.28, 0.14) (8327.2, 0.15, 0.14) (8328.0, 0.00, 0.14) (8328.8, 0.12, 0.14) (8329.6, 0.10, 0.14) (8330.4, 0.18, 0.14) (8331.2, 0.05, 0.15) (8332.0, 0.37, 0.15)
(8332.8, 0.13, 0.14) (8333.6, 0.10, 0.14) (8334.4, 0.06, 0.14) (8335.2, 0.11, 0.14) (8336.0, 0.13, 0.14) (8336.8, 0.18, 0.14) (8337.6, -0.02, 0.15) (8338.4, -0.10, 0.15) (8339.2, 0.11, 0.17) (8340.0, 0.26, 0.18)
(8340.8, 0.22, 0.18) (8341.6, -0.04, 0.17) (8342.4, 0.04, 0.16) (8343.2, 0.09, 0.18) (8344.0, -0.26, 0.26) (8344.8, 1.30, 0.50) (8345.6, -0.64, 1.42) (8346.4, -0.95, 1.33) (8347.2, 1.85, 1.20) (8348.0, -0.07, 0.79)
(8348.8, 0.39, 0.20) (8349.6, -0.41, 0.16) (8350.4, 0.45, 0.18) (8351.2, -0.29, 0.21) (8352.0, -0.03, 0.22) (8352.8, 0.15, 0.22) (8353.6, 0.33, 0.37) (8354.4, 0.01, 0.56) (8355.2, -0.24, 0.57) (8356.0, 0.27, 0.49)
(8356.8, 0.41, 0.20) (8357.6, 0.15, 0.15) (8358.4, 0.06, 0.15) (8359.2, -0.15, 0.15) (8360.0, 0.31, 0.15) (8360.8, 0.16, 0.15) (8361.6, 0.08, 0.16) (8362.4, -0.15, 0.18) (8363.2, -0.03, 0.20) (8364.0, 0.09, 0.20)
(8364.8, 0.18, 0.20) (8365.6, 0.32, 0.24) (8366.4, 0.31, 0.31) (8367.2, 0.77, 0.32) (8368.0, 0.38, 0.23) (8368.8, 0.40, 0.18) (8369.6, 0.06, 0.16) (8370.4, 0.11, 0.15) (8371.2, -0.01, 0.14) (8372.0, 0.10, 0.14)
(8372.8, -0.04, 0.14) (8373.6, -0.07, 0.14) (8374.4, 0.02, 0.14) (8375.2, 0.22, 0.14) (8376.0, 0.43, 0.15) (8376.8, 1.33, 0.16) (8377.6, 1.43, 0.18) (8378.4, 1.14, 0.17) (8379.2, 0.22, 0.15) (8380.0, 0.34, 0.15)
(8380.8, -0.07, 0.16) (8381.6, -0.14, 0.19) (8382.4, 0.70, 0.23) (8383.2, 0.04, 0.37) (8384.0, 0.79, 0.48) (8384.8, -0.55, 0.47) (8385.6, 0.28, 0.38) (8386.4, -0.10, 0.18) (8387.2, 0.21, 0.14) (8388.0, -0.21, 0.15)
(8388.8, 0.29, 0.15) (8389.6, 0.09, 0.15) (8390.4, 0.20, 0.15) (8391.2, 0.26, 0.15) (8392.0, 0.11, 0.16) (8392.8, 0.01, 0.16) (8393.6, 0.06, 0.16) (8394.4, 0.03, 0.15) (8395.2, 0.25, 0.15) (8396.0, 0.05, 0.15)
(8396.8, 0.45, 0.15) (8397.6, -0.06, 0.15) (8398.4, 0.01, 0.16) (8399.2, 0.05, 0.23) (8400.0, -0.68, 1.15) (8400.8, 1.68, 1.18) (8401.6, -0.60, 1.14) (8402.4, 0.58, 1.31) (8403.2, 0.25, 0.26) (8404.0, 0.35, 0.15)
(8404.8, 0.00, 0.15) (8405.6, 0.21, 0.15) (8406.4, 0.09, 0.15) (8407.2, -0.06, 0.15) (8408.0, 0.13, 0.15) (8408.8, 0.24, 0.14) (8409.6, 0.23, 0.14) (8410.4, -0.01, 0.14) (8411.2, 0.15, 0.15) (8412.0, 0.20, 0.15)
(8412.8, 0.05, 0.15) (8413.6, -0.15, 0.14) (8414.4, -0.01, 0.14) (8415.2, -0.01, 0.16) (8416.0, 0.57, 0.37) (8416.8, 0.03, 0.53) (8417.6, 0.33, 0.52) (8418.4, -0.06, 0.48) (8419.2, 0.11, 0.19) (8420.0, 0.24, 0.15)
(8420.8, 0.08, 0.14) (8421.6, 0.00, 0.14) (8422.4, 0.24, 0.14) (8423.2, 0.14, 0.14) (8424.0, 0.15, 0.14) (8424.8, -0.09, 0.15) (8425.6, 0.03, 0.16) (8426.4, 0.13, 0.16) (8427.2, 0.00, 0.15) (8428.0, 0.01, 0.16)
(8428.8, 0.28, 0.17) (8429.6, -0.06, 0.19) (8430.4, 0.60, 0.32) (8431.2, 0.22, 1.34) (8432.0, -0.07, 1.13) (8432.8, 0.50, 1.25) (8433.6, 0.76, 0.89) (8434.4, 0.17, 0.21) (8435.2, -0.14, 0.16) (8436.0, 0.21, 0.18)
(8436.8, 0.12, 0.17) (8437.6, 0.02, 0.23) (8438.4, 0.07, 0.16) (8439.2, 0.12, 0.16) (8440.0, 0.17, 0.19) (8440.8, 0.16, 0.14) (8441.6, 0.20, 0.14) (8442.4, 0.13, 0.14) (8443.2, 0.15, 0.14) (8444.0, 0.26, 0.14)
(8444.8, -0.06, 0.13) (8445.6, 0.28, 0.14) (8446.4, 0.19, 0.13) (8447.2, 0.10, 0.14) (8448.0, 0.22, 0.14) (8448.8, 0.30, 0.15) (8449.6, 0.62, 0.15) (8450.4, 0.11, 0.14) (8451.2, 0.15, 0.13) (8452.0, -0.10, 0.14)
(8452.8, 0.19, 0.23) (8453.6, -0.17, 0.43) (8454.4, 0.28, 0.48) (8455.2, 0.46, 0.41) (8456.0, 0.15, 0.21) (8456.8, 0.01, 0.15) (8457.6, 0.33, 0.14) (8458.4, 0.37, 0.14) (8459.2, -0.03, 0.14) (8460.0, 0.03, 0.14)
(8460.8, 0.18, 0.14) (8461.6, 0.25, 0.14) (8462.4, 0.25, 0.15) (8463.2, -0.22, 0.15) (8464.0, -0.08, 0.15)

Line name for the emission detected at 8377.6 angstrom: Halpha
